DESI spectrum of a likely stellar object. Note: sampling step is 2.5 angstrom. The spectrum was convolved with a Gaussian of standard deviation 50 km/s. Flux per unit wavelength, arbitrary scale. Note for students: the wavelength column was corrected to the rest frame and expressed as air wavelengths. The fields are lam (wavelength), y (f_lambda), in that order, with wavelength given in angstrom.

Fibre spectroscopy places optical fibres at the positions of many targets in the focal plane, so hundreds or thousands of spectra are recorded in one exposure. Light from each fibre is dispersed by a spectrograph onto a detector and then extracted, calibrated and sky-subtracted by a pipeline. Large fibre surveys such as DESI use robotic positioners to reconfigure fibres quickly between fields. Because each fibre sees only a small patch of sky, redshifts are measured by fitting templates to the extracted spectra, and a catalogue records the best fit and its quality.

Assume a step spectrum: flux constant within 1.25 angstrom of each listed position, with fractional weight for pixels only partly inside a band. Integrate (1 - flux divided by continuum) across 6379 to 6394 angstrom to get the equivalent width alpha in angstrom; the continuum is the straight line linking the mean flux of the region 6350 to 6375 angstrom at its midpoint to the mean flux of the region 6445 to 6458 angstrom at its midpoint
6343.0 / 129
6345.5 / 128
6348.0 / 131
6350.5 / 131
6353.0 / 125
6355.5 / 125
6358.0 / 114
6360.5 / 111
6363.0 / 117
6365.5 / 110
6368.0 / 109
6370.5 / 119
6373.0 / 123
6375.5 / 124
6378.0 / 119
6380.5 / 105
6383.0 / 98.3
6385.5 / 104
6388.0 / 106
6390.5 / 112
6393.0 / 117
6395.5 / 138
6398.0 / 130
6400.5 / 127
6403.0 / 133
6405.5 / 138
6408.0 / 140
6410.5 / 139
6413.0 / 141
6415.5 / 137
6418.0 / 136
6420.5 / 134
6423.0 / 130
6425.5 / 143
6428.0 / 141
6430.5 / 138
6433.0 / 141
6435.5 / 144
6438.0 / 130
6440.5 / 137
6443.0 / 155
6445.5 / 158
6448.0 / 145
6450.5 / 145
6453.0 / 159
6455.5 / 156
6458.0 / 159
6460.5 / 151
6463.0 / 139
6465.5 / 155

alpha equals 2.4 angstrom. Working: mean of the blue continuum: 118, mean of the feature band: 107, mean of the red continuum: 153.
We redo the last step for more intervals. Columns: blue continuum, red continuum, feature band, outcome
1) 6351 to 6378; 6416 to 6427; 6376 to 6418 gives 1.36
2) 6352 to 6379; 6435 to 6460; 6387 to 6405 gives 0.74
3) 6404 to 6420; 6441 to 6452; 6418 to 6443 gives 1.07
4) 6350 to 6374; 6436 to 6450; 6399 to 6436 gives -0.23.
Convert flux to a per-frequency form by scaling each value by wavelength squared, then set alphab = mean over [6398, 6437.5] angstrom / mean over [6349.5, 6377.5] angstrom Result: 1.17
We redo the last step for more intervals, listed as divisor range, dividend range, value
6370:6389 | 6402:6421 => 1.24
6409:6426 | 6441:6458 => 1.13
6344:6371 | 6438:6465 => 1.28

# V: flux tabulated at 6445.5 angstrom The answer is 158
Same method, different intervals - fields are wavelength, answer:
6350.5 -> 131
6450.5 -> 145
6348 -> 131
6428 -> 141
